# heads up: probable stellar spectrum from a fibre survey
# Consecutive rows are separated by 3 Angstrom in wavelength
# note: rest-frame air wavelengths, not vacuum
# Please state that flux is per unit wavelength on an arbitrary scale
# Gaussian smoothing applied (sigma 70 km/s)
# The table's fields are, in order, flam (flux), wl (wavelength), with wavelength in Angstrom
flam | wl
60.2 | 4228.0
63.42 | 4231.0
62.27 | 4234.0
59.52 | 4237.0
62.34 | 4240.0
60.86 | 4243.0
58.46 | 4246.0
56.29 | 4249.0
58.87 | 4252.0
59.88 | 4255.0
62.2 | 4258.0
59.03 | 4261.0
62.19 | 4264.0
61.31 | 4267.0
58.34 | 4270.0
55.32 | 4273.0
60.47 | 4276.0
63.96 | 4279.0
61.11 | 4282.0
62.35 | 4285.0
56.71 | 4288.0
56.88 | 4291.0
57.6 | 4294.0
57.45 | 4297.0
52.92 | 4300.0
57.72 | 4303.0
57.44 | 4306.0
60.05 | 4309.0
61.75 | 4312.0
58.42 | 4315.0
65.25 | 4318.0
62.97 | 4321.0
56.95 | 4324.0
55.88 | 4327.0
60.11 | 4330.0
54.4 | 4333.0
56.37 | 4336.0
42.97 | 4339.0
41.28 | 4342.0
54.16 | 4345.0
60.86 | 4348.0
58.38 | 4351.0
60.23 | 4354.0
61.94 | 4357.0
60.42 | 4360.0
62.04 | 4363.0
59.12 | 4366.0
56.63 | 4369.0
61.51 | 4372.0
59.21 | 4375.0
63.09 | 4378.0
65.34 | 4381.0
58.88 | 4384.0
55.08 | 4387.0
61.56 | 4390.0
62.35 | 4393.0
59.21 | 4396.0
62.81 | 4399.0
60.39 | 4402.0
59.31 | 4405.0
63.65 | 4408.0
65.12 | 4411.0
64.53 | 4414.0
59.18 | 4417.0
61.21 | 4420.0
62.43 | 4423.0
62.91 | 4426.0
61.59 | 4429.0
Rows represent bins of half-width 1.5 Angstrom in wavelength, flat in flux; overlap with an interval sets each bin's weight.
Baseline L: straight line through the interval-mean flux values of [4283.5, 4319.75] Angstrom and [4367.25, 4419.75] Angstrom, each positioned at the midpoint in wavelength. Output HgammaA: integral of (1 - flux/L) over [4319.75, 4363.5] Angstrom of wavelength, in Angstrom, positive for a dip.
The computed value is 2.43 Angstrom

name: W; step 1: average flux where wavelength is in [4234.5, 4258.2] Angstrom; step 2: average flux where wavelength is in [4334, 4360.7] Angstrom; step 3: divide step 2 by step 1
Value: 0.92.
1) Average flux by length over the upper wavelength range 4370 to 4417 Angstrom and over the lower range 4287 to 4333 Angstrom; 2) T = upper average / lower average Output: 1.05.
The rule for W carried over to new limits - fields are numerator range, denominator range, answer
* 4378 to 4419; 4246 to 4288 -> 1.02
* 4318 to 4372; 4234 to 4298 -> 0.96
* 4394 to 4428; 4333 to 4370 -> 1.10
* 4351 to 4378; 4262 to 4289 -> 1.00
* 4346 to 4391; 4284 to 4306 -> 1.05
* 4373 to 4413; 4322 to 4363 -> 1.09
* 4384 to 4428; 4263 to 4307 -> 1.04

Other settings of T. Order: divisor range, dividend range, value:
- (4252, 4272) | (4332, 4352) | 0.87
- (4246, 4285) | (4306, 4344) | 0.94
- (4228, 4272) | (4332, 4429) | 0.98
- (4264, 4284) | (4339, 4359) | 0.92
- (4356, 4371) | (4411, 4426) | 1.04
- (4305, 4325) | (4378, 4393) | 1.00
